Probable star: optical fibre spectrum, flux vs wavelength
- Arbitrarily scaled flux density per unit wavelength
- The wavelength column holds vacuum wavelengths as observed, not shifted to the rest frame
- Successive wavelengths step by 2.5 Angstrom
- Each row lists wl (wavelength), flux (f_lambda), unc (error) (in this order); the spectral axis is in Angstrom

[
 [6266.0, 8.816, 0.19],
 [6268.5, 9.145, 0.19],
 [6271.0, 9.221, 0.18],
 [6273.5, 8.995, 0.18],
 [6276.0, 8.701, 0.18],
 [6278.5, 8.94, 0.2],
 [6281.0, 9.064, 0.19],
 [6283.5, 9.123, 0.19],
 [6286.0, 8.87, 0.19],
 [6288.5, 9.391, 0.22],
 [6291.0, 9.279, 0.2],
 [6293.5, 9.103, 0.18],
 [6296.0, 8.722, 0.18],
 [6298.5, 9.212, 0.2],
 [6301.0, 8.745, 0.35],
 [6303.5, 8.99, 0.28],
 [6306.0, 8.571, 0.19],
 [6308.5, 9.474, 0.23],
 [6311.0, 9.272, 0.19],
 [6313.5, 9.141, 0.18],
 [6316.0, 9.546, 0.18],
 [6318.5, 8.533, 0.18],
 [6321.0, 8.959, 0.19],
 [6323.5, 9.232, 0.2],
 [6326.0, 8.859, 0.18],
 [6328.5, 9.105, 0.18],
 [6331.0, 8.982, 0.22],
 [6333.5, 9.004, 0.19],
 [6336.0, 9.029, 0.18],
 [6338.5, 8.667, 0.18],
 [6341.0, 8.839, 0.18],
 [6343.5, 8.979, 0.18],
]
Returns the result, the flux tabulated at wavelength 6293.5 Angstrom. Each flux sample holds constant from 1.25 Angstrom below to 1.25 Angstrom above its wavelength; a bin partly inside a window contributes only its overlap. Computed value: 9.103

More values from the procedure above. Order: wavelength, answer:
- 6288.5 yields 9.391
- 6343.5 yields 8.979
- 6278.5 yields 8.94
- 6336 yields 9.029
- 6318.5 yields 8.533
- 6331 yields 8.982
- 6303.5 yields 8.99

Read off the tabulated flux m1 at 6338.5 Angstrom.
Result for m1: 8.667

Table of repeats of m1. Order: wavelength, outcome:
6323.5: 9.232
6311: 9.272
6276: 8.701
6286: 8.87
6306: 8.571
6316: 9.546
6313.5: 9.141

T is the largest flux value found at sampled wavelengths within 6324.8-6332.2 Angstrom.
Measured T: 9.105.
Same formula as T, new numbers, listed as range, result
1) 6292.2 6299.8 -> 9.212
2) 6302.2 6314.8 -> 9.474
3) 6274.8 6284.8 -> 9.123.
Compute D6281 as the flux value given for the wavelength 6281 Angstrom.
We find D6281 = 9.064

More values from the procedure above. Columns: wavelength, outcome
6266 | 8.816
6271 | 9.221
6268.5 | 9.145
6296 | 8.722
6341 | 8.839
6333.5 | 9.004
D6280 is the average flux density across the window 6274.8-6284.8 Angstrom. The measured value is 8.96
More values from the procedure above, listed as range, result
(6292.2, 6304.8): 8.95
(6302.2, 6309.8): 9.01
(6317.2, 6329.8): 8.94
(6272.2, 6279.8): 8.88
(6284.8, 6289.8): 9.13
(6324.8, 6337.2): 9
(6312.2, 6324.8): 9.08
